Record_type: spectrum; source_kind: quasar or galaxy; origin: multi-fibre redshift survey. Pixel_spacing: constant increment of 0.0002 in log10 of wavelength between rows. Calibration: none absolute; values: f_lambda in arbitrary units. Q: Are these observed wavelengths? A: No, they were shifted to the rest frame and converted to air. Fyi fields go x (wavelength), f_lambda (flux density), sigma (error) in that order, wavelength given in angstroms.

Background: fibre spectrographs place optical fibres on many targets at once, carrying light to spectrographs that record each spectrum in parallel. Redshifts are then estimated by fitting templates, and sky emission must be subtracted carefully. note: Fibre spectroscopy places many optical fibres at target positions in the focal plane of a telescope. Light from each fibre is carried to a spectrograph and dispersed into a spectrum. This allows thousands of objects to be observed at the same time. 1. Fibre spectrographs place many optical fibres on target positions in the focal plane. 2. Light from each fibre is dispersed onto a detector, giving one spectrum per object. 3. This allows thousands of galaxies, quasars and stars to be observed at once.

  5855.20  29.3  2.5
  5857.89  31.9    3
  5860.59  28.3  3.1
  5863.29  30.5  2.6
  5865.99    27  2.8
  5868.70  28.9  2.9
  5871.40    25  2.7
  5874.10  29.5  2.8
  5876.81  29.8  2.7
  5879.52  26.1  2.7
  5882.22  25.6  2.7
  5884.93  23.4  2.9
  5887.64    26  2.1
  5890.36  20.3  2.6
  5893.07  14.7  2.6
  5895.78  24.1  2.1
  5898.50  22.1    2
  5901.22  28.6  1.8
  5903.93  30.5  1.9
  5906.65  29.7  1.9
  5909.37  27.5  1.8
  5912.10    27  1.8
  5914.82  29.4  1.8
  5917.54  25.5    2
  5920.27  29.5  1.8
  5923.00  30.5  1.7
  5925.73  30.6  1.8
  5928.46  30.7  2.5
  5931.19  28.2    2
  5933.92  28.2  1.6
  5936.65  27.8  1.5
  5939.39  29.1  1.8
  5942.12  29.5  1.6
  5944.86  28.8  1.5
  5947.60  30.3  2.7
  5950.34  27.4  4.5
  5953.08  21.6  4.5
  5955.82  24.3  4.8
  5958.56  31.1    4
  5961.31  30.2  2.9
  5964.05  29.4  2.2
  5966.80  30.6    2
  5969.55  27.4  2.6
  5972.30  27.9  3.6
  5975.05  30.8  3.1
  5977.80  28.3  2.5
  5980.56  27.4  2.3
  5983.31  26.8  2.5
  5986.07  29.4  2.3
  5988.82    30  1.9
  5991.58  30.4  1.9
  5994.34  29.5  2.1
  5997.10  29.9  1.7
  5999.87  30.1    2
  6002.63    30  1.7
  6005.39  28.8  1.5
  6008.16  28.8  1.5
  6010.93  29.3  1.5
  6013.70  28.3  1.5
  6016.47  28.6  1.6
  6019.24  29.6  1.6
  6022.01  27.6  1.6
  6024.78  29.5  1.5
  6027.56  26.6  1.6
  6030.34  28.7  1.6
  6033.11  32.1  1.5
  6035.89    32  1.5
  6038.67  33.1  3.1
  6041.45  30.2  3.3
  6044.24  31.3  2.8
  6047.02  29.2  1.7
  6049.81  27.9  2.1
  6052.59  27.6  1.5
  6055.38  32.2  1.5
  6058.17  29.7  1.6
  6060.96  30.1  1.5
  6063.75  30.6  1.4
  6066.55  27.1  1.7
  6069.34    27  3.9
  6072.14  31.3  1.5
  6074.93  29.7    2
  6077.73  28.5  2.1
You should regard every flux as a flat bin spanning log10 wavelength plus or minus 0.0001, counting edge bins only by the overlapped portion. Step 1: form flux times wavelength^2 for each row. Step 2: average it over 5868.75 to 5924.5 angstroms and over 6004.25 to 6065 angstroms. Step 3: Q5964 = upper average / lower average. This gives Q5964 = 1.2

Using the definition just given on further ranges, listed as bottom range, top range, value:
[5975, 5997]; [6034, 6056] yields 1.07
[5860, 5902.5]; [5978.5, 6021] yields 1.19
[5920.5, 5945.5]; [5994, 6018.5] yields 1.02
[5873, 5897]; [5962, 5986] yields 1.21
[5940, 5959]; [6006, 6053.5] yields 1.10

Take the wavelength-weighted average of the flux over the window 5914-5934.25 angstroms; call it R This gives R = 29.1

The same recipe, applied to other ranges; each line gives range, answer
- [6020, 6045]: 30.1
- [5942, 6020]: 28.8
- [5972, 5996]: 29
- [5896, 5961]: 28.1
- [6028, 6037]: 30.5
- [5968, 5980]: 28.5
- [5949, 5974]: 27.8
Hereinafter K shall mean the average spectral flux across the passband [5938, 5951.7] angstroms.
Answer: 29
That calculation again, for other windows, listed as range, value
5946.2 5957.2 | 25.9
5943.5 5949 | 29.5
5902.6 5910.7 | 29.2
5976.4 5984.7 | 27.5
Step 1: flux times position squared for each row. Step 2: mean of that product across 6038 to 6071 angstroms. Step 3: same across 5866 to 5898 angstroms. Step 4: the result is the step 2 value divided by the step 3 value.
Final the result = 1.3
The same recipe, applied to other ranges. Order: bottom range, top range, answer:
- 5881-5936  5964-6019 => 1.12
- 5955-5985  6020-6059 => 1.07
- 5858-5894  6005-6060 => 1.19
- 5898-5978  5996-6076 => 1.07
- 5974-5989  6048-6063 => 1.06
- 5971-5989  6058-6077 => 1.06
